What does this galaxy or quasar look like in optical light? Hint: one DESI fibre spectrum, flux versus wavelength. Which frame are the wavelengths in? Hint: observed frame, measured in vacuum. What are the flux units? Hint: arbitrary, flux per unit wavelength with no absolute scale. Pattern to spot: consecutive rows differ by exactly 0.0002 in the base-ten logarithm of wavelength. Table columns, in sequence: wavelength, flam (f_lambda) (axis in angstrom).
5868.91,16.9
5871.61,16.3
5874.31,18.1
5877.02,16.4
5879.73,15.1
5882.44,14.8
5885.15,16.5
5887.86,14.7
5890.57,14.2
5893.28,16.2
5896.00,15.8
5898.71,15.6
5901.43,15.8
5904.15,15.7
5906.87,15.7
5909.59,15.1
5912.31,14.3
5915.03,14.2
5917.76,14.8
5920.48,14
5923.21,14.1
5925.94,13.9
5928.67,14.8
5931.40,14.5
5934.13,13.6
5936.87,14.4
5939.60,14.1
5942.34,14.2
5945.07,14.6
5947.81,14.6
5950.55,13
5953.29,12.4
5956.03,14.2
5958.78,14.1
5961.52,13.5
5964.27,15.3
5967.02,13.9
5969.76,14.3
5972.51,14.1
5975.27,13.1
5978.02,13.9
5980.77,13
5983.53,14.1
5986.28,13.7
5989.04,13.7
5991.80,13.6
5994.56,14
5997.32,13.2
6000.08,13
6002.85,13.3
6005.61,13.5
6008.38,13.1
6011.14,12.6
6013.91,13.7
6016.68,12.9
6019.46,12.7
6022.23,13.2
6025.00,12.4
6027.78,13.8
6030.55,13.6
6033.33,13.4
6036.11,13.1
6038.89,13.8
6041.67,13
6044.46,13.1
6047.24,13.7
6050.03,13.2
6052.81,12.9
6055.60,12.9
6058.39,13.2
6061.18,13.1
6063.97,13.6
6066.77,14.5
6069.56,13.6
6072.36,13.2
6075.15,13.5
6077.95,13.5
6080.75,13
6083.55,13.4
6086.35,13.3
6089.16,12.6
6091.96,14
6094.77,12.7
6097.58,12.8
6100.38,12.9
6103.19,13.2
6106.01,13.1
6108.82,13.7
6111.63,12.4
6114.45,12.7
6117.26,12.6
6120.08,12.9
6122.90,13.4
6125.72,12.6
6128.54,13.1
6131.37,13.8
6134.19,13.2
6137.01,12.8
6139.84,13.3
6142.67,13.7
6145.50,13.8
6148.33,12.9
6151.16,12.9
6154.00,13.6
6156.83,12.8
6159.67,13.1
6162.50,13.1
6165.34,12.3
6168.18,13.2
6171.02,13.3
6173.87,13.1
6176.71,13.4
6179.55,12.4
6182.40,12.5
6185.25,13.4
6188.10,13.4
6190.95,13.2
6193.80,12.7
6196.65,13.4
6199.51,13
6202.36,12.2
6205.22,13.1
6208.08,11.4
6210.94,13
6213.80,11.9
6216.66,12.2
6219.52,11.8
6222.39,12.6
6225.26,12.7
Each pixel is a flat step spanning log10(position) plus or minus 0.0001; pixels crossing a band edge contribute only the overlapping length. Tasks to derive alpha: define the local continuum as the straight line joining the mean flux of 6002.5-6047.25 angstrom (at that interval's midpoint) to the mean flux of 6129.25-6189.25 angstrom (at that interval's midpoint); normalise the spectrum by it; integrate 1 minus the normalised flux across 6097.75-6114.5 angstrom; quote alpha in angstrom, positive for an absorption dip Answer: 0.2 angstrom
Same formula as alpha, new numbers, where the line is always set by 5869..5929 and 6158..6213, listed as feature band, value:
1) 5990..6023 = 2.7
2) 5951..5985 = 2.1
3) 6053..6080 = 0.9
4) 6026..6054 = 1.5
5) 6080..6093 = 0.5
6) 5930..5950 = 1.0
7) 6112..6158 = 0.7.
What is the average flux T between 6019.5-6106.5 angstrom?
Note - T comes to 13.3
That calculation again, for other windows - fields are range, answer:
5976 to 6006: 13.5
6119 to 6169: 13.1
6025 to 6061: 13.3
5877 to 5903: 15.5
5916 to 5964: 14.1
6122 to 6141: 13.2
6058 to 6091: 13.4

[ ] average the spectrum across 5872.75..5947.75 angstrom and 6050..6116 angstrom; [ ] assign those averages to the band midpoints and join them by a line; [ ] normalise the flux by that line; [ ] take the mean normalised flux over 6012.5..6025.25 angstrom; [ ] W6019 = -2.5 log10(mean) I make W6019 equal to 0.07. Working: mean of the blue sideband 15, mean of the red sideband 13.2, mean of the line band 13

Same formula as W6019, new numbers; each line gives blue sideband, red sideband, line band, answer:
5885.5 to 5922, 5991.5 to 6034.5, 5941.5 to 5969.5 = 0.02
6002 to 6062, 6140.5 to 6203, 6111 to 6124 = 0.03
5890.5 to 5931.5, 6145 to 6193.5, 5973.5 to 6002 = 0.07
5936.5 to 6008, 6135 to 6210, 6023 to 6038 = 0.02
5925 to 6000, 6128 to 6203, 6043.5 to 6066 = 0.02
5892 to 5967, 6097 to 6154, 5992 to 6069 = 0.04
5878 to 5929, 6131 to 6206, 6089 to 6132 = 0.04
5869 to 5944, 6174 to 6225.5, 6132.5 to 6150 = -0.01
